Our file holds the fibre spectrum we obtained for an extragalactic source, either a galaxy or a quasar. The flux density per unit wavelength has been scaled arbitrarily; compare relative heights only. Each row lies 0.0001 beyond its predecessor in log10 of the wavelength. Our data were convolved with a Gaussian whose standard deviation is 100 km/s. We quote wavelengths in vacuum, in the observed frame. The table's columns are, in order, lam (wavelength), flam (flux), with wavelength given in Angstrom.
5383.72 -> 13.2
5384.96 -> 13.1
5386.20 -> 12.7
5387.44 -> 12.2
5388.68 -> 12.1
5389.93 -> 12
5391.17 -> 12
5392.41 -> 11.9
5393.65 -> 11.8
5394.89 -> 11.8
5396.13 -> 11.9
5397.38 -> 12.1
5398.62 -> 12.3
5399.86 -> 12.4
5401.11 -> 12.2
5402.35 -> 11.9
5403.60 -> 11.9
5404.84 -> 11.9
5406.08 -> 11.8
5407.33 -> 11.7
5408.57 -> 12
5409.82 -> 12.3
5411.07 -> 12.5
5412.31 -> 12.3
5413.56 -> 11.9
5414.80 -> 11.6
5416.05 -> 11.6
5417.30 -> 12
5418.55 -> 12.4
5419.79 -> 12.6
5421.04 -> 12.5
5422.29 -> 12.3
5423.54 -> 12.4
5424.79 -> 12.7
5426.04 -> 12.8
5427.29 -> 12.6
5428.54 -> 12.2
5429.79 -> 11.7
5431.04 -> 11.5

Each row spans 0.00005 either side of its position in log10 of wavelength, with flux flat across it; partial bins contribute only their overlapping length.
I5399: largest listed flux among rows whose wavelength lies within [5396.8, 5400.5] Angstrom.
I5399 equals 12.4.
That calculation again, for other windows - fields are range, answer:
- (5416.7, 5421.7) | 12.6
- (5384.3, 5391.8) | 13.1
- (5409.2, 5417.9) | 12.5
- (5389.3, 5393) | 12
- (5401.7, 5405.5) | 11.9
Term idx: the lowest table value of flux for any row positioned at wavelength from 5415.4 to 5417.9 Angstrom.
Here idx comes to 11.6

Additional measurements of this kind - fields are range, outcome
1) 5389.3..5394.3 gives 11.8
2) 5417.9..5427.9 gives 12.3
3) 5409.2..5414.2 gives 11.9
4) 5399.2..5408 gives 11.7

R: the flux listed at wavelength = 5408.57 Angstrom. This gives 12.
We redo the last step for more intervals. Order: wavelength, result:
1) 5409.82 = 12.3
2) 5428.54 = 12.2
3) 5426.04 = 12.8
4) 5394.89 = 11.8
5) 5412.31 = 12.3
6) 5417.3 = 12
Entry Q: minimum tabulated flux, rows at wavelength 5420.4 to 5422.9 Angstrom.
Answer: 12.3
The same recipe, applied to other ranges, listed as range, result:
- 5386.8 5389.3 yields 12.1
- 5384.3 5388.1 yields 12.2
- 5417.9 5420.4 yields 12.4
